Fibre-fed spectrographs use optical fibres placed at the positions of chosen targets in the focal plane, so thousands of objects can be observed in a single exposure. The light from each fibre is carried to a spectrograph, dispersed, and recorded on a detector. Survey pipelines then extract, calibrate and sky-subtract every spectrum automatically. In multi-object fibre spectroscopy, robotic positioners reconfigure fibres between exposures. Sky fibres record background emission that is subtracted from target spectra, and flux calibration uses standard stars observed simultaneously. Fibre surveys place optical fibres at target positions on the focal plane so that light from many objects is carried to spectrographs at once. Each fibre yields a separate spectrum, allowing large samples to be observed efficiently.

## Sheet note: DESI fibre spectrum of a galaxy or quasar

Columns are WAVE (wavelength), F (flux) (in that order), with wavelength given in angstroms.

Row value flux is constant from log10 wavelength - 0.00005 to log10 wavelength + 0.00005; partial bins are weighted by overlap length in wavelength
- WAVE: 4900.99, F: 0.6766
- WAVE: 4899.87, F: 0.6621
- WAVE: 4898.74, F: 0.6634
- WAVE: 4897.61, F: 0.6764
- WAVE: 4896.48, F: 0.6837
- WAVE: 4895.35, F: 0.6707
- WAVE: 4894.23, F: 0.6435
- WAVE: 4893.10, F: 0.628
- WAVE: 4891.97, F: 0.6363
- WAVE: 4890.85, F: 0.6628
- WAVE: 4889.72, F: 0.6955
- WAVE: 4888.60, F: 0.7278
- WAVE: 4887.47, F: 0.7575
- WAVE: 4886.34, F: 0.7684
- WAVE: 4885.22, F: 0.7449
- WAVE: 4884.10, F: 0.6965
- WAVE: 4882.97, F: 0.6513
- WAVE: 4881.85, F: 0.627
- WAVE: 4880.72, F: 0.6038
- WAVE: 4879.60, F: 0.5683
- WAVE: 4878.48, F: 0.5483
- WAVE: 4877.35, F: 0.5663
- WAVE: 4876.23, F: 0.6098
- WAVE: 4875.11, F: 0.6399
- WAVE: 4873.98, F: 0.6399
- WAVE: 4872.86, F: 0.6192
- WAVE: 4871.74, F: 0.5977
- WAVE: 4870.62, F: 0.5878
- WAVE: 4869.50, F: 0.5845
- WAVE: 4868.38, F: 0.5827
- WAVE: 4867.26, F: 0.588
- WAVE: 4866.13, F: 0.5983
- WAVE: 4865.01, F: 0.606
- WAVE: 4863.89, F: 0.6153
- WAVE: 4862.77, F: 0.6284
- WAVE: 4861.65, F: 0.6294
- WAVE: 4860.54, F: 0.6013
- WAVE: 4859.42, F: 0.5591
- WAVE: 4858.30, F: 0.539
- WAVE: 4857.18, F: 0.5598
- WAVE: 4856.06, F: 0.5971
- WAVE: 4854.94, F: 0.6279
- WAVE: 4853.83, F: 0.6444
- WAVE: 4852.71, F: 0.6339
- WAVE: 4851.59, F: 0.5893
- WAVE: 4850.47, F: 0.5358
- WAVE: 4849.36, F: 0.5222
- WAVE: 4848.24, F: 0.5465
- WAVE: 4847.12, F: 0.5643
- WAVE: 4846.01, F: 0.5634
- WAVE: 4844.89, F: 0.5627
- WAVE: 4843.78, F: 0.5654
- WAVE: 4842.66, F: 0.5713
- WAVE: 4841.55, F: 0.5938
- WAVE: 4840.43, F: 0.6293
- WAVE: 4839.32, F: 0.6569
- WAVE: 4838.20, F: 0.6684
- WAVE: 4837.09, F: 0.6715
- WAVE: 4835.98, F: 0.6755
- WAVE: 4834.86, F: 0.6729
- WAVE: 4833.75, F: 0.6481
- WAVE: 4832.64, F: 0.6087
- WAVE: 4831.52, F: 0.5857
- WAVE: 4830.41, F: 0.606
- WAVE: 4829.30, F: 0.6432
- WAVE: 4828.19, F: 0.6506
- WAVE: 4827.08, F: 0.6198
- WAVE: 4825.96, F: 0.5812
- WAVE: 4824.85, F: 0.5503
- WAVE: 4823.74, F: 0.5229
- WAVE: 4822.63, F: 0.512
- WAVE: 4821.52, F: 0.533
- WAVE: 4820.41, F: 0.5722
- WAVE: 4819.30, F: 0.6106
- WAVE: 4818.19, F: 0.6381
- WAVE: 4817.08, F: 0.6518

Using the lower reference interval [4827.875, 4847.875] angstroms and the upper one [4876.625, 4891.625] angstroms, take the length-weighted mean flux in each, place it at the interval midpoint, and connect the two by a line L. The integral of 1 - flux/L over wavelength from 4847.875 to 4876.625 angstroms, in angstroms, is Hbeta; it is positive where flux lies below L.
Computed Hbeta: 2.04 angstroms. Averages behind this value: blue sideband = 0.618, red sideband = 0.662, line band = 0.596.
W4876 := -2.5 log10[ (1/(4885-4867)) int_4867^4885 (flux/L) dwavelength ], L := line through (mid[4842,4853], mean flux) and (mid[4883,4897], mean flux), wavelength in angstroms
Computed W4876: 0.07 mag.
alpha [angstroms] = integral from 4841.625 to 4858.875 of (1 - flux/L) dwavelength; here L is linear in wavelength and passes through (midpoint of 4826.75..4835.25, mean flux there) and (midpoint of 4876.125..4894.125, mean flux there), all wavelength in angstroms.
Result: 1.72 angstroms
